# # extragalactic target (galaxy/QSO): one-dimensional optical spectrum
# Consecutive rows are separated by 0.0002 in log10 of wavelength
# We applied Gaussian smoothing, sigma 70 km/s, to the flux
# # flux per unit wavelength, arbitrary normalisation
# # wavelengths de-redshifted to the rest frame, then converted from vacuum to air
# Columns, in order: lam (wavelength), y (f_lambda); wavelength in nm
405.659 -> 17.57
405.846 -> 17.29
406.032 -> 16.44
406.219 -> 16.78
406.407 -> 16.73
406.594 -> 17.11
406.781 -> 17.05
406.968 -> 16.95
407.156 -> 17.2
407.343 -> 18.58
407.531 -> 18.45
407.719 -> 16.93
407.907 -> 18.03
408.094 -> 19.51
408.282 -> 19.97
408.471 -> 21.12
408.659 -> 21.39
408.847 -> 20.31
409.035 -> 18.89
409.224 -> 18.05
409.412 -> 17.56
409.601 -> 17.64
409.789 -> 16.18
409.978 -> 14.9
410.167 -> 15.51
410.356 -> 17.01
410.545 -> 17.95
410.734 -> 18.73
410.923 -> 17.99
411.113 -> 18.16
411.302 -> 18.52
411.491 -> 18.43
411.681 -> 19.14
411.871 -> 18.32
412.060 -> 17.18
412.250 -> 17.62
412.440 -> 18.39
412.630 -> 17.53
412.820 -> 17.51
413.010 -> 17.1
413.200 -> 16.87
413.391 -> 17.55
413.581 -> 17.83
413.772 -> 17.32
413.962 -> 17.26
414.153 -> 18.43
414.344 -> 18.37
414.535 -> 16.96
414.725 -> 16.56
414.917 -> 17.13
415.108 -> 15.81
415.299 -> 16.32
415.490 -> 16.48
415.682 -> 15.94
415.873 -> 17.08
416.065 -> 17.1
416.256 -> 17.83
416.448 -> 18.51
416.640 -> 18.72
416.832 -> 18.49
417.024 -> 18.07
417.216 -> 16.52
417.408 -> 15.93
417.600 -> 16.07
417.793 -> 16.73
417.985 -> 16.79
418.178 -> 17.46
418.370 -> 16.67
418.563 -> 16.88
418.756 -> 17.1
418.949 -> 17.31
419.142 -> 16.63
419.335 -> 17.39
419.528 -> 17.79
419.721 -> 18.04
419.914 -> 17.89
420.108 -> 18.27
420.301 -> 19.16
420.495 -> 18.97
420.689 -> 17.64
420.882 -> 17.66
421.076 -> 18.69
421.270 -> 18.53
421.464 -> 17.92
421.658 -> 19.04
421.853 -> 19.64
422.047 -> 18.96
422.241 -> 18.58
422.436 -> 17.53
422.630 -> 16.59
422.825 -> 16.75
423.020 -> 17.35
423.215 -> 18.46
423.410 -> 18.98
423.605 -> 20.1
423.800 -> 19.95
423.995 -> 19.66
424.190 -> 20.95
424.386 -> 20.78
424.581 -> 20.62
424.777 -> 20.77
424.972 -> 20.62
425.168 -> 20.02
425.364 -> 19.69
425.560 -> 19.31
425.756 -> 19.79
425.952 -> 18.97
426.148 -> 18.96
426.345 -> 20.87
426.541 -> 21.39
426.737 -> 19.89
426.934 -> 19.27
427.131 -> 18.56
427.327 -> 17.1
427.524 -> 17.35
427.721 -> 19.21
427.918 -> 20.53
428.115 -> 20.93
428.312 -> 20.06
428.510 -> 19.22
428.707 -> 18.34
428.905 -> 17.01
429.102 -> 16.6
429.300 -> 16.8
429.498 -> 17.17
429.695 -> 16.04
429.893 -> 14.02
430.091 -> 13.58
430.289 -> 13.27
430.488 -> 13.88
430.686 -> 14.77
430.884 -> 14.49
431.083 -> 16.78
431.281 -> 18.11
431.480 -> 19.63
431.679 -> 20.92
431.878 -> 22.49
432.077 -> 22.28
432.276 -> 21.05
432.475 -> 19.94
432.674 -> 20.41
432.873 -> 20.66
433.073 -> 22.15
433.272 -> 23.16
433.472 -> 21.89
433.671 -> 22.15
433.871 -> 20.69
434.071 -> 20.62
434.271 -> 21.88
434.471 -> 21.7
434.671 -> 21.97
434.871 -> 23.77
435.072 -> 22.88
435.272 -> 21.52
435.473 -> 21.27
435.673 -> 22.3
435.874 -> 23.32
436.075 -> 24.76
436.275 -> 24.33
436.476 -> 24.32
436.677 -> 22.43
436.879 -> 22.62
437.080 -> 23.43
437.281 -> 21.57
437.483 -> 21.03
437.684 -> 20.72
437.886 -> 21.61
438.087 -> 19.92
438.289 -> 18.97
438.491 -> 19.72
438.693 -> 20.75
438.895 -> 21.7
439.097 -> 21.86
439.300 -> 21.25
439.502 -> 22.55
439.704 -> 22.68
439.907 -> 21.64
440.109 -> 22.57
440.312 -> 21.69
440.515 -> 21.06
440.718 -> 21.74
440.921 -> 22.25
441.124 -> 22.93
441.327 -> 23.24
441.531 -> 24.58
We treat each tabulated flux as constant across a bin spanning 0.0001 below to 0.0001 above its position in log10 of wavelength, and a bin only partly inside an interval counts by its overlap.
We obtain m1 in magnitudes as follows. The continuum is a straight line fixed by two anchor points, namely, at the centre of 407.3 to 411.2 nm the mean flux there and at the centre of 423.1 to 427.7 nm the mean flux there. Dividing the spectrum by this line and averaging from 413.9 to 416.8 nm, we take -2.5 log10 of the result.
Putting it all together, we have 0.09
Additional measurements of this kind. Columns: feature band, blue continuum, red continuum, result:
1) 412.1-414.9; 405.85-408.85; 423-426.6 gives 0.08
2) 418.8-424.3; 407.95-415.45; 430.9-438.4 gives 0.06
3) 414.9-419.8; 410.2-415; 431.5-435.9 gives 0.09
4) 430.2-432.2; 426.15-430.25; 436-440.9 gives 0.09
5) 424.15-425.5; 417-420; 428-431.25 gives -0.22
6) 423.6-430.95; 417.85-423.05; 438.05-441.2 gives 0.04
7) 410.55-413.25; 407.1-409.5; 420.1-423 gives 0.05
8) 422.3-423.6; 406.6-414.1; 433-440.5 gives 0.12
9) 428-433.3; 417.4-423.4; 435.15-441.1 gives 0.11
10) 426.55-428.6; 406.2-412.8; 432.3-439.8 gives 0.07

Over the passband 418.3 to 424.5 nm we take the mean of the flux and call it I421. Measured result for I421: 18.3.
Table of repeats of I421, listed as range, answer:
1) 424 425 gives 20.7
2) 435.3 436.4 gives 23.1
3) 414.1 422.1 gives 17.5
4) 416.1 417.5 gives 17.7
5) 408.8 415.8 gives 17.5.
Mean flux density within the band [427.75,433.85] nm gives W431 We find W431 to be 18.7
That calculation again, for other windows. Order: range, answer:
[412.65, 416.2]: 17.1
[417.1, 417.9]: 16.4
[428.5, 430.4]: 16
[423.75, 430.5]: 18.6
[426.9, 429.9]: 18.1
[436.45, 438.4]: 21.5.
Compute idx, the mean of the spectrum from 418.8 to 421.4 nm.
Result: 18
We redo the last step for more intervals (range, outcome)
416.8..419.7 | 17.1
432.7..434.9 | 21.8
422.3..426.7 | 19.5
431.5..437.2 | 22.1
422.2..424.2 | 18.5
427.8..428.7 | 20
